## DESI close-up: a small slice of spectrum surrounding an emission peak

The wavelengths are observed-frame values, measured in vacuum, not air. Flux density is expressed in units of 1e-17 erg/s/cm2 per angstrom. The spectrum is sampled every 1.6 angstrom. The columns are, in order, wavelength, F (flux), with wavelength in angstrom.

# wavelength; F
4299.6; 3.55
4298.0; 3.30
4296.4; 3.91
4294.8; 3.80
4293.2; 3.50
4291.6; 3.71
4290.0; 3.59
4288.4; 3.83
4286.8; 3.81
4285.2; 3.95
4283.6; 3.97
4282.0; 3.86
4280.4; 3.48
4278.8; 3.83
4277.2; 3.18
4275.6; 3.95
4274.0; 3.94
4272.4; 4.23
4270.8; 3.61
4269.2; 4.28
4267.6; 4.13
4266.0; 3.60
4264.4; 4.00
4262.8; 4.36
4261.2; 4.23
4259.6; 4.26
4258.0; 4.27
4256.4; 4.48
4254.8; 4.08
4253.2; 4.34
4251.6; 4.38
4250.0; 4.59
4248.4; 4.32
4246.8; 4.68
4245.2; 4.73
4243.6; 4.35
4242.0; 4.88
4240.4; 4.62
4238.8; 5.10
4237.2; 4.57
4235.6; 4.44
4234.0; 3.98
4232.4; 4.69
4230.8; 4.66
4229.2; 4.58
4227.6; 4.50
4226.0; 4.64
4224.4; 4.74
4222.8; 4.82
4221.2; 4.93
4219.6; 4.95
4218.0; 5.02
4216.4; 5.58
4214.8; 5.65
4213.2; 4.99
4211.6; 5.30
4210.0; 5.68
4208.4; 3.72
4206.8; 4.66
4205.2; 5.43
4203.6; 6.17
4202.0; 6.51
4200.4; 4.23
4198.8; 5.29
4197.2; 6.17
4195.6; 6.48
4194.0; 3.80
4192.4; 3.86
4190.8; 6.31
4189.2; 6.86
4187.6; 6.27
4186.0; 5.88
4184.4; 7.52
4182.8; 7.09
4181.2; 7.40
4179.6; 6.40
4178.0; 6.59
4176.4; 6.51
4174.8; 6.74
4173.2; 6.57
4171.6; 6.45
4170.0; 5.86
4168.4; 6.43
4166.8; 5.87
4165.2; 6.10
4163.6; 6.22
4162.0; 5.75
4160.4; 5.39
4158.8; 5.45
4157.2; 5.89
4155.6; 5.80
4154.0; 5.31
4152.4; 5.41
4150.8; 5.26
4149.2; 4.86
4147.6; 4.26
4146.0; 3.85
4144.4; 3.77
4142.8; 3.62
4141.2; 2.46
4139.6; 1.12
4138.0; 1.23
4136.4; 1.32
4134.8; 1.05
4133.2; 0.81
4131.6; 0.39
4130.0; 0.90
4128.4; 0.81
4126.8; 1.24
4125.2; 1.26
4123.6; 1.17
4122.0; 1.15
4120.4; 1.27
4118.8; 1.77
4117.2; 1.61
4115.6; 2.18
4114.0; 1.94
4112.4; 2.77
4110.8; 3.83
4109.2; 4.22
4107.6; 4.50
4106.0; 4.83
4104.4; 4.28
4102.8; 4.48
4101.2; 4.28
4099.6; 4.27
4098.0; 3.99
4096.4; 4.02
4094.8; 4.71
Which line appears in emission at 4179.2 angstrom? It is C IV 1549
